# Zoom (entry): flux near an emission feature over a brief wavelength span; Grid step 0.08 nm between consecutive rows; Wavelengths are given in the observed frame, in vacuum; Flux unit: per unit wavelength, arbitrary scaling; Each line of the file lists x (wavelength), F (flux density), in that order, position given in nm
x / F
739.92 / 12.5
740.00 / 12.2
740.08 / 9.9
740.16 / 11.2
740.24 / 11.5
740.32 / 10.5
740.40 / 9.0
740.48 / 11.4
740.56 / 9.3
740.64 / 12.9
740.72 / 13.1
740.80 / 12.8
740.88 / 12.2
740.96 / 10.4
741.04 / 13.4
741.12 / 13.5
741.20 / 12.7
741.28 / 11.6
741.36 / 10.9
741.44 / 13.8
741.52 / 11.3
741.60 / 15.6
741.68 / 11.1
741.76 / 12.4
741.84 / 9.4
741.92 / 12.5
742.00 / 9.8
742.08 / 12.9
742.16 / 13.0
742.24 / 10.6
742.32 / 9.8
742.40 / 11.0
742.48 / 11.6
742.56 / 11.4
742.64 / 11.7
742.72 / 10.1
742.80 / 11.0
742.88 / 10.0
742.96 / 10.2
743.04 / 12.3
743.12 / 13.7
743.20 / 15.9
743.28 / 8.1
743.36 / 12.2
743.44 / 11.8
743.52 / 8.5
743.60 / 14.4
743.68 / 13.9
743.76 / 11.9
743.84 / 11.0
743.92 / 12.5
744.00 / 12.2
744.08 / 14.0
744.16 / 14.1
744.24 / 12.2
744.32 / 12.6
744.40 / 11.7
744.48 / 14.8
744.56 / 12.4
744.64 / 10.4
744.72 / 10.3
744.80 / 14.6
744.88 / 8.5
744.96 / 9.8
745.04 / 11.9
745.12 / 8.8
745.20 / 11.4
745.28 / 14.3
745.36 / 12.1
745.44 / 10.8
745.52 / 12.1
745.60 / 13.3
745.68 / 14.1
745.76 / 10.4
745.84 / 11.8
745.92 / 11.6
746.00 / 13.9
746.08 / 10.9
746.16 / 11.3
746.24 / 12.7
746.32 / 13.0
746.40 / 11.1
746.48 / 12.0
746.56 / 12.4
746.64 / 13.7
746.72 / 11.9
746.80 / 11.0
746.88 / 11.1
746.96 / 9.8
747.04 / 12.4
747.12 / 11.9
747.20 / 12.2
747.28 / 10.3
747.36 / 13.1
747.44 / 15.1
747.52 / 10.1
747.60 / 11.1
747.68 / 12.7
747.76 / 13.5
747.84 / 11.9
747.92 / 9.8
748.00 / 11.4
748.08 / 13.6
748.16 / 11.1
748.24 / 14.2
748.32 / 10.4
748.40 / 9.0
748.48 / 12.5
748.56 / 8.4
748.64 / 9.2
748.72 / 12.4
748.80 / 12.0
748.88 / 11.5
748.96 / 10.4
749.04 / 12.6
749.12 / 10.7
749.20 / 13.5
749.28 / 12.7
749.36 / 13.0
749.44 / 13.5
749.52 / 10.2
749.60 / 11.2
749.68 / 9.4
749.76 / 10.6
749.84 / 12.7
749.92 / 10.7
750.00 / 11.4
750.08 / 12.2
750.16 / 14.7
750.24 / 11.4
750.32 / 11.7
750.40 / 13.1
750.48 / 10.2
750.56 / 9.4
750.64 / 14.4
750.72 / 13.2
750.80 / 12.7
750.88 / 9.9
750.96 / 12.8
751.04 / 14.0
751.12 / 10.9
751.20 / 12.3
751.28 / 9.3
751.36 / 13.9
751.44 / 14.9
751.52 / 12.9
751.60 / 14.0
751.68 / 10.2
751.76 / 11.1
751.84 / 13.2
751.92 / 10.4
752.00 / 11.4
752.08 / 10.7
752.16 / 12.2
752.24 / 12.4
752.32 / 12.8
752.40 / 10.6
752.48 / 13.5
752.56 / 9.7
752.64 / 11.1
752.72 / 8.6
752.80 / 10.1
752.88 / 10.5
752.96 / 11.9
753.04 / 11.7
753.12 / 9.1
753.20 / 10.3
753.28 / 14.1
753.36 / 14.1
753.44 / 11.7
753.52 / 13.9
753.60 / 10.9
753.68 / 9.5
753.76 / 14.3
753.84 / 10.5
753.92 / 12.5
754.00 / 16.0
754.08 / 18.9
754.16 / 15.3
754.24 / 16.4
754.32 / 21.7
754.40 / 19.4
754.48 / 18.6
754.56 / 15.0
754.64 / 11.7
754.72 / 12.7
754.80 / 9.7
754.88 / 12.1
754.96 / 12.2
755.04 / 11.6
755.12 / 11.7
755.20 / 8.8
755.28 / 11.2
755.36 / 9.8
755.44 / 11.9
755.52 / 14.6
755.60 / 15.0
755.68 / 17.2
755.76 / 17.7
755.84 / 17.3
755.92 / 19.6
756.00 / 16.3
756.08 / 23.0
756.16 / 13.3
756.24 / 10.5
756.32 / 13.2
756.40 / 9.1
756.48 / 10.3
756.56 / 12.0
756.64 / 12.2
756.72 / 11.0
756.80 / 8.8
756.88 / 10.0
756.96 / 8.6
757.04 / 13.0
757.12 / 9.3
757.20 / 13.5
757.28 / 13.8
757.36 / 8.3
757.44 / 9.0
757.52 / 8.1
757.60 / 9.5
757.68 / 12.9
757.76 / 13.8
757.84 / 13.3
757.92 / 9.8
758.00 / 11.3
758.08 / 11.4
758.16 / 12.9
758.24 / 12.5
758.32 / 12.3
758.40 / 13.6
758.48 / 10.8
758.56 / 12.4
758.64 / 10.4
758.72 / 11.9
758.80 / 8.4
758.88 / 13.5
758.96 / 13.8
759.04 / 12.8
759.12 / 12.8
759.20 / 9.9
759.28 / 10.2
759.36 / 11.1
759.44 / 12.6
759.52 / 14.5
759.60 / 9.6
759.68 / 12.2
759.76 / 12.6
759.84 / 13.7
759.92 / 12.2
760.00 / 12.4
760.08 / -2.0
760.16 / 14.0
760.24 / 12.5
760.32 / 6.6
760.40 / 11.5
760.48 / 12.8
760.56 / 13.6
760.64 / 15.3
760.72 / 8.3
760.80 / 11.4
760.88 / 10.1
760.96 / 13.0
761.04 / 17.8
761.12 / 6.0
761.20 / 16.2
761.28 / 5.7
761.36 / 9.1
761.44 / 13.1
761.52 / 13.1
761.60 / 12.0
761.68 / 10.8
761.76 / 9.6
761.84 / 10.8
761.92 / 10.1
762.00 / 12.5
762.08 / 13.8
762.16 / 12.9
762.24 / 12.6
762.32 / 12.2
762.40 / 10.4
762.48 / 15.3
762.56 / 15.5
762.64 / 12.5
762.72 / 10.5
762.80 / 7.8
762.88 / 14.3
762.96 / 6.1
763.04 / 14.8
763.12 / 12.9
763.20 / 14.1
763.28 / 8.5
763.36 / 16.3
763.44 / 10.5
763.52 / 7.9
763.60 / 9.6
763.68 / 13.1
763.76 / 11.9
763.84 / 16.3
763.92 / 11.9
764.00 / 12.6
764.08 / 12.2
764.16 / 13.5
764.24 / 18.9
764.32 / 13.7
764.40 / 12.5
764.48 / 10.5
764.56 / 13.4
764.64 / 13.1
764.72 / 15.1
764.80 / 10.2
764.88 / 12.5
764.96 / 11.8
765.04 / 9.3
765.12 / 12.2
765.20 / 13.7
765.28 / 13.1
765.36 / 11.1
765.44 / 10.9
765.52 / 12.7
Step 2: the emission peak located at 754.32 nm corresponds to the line [S II]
